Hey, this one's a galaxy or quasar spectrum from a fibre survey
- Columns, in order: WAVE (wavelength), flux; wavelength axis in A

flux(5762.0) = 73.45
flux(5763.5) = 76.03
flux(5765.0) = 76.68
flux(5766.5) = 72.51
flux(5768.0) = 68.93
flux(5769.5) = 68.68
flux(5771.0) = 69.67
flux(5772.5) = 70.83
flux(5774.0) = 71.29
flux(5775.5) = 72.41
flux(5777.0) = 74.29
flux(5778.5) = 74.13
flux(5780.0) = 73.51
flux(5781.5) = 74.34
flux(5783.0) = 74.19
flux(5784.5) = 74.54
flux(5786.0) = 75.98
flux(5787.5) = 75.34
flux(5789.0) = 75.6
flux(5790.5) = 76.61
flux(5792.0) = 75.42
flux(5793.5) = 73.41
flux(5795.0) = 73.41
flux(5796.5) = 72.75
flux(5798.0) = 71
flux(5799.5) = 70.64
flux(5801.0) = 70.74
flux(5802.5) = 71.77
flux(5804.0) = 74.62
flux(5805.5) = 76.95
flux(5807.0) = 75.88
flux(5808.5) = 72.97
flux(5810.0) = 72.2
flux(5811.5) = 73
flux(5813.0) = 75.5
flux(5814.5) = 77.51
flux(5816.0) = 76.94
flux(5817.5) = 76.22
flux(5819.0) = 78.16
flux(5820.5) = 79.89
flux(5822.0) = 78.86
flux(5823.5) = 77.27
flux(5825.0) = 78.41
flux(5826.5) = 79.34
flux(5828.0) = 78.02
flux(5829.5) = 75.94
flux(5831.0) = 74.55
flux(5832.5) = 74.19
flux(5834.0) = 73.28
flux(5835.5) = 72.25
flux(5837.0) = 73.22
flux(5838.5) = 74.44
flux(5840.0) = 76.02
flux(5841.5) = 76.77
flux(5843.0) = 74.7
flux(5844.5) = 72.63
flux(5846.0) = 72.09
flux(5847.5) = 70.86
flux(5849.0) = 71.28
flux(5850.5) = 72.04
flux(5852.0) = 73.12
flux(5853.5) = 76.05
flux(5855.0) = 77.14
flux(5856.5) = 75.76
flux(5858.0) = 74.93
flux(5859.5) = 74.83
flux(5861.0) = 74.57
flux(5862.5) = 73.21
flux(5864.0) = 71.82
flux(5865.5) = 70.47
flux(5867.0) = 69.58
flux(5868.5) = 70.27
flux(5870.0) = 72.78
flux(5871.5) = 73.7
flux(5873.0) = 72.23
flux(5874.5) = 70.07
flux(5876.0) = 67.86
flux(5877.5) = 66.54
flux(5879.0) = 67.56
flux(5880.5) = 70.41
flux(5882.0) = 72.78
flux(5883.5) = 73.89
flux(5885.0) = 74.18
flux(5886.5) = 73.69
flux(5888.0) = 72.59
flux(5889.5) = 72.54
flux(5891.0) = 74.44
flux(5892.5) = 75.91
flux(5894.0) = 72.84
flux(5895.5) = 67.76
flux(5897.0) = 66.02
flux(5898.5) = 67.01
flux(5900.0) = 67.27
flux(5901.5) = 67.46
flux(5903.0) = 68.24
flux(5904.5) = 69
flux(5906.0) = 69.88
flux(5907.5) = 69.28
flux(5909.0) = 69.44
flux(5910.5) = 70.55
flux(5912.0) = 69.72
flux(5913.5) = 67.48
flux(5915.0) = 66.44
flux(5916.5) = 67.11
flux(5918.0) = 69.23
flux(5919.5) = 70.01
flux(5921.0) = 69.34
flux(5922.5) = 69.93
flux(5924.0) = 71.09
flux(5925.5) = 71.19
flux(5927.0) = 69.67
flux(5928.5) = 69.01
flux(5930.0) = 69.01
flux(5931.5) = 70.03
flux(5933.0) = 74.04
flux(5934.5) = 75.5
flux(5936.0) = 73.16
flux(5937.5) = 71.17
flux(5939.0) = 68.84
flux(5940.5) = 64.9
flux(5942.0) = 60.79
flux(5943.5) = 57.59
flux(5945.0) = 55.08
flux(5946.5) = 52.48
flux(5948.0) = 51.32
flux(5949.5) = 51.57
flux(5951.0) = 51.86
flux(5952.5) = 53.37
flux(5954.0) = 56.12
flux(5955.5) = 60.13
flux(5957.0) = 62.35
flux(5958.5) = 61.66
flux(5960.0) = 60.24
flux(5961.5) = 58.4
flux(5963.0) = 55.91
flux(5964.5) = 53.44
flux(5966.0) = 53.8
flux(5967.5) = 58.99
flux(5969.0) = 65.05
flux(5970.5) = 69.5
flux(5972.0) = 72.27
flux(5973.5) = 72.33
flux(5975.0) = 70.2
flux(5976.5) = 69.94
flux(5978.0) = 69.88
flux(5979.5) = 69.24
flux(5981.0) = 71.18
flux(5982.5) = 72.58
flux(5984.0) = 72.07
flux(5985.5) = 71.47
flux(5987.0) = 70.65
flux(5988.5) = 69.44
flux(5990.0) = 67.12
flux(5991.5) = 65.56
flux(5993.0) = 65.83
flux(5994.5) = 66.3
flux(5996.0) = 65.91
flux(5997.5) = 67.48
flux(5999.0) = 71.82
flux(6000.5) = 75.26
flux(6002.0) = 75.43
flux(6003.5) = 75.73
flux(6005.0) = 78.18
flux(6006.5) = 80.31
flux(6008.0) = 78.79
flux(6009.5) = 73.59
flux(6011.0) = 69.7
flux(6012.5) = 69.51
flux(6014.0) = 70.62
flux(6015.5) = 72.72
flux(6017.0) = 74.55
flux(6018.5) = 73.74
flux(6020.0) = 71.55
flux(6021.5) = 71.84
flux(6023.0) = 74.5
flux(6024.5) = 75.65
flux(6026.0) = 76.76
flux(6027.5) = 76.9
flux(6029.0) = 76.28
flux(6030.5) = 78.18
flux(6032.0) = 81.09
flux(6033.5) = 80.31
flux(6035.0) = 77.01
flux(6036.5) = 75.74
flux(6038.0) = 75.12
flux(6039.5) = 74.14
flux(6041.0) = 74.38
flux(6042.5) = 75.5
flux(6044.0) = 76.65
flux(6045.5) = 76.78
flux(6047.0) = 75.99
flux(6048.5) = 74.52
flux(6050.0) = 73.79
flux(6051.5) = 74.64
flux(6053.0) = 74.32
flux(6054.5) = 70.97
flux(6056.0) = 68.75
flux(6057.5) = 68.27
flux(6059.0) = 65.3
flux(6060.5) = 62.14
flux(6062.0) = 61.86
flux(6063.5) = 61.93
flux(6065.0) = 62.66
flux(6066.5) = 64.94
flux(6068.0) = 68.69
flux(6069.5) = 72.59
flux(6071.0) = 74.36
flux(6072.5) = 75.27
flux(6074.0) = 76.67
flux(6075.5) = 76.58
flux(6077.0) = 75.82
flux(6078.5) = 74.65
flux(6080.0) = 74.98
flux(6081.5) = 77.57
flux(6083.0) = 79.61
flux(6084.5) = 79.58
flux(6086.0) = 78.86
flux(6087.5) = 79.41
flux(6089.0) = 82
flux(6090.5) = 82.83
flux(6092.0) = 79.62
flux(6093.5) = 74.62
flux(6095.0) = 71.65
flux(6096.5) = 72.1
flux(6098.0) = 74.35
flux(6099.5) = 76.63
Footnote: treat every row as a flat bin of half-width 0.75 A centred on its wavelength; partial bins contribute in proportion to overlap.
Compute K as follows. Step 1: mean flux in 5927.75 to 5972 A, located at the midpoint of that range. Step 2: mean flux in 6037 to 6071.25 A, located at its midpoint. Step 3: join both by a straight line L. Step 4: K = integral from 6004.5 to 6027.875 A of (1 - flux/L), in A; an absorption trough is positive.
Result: -2.33 A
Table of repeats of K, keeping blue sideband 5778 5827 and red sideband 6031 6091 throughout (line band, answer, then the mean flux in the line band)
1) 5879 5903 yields 1.2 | 71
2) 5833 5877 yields 1.1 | 73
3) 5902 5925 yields 1.7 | 69.1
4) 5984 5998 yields 1.2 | 68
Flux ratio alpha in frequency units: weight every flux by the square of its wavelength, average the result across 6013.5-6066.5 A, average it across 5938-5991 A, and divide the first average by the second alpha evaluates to 1.19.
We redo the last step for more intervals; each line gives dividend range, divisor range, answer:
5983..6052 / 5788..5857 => 1.05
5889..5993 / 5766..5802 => 0.96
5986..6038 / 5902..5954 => 1.14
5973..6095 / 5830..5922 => 1.08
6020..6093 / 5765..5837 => 1.09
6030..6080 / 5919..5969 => 1.20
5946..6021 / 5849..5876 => 0.96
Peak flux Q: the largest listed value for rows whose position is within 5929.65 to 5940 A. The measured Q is 75.5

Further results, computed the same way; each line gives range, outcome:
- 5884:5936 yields 75.91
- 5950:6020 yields 80.31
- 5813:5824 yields 79.89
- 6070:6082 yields 77.57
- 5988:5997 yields 69.44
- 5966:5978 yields 72.33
